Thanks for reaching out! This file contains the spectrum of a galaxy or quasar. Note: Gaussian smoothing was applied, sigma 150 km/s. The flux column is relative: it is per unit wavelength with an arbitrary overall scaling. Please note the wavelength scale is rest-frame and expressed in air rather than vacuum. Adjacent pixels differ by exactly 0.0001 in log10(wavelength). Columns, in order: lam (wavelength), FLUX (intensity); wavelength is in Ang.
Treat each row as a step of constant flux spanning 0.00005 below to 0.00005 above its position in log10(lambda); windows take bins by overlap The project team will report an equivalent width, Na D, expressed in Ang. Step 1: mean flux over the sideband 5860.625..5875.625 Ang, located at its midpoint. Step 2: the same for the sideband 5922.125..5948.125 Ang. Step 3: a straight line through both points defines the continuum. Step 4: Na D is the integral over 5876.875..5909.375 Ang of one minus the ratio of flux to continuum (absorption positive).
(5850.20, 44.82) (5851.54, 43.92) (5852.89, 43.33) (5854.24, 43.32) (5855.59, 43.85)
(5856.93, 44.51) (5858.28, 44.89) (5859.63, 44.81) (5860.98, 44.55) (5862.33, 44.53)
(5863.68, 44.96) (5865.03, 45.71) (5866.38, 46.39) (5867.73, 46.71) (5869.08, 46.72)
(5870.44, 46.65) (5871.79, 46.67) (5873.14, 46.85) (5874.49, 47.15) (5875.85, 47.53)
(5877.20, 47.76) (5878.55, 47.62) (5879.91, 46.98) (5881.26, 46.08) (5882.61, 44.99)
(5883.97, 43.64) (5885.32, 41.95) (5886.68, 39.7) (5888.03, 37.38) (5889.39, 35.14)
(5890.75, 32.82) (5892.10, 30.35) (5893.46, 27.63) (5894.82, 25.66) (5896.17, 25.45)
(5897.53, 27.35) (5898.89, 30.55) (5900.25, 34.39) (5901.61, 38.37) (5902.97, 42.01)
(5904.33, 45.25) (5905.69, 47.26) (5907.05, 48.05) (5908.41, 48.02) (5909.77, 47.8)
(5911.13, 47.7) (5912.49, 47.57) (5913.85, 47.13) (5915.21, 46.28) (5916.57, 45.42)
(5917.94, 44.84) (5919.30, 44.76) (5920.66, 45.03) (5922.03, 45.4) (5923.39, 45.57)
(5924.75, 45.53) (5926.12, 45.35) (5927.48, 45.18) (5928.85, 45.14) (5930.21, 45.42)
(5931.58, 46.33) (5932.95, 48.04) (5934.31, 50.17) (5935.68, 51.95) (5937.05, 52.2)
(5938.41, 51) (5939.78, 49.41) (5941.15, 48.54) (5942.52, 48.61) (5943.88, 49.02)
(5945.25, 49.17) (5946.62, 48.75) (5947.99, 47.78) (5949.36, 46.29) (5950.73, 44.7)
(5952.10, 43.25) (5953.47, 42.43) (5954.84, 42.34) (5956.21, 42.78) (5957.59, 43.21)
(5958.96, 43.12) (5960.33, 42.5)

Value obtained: 5.5 Ang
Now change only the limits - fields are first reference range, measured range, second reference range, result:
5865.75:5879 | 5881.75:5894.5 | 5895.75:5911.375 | 1.99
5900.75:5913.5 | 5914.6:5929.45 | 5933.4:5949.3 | 0.64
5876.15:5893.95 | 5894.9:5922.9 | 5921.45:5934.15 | 0.99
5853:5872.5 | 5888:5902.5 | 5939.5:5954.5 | 4.62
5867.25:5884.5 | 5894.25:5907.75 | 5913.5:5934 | 2.81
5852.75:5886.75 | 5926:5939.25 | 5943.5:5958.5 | -0.84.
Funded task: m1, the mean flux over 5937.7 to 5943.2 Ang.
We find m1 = 49.5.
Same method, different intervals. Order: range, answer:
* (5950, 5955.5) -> 43.2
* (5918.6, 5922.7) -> 45.1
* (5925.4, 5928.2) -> 45.2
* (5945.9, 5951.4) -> 46.9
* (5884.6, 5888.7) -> 39.8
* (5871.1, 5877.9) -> 47.2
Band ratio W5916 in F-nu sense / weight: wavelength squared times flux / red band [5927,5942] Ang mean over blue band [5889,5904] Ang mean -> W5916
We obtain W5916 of 1.5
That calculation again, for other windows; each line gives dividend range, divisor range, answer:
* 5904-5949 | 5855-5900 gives 1.17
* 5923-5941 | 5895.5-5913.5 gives 1.18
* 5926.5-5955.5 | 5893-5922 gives 1.17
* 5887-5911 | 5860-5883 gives 0.81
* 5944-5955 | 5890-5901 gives 1.59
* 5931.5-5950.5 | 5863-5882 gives 1.08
